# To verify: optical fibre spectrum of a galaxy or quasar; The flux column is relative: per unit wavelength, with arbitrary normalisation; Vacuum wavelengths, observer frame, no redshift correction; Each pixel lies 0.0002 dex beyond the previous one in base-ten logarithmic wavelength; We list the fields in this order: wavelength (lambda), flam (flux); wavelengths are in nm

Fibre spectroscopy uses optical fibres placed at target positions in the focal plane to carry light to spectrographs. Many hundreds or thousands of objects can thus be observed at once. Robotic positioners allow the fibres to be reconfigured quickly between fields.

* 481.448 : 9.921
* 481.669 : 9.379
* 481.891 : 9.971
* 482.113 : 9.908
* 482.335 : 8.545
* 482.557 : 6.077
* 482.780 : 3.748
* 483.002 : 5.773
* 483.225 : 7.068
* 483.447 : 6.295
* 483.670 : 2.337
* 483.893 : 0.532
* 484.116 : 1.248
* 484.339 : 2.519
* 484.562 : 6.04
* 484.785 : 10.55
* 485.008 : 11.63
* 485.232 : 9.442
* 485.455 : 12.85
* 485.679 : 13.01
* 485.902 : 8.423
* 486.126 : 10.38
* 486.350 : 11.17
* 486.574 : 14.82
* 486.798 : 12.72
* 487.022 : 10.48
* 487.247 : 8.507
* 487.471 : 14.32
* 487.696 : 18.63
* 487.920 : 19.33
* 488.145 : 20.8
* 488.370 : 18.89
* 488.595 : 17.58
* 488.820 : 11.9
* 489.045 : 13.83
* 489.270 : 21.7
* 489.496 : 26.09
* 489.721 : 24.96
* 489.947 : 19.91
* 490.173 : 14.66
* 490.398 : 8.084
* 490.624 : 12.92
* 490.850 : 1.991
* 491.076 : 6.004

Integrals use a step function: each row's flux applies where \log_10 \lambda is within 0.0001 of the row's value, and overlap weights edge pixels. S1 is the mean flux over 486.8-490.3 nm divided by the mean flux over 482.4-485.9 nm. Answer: 2.58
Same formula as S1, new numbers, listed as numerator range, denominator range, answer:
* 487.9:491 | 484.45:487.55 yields 1.49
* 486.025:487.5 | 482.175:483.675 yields 1.92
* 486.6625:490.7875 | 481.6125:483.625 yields 2.26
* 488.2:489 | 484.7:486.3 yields 1.49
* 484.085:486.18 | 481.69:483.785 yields 1.31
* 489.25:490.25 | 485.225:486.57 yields 1.92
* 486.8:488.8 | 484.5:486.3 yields 1.50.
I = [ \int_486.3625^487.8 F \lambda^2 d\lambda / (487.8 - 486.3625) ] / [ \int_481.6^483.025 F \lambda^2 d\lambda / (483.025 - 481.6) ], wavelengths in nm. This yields 1.73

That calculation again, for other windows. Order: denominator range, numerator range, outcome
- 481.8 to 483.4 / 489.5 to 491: 2.06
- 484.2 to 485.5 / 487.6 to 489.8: 2.31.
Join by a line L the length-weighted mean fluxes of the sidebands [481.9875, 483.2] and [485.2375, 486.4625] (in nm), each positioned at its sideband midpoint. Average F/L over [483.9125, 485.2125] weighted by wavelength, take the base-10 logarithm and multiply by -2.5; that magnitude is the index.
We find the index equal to 0.48 mag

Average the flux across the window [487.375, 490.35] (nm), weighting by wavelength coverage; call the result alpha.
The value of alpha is 18.5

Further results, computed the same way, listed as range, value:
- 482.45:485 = 5.02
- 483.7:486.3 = 7.79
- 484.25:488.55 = 12.5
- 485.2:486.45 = 11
